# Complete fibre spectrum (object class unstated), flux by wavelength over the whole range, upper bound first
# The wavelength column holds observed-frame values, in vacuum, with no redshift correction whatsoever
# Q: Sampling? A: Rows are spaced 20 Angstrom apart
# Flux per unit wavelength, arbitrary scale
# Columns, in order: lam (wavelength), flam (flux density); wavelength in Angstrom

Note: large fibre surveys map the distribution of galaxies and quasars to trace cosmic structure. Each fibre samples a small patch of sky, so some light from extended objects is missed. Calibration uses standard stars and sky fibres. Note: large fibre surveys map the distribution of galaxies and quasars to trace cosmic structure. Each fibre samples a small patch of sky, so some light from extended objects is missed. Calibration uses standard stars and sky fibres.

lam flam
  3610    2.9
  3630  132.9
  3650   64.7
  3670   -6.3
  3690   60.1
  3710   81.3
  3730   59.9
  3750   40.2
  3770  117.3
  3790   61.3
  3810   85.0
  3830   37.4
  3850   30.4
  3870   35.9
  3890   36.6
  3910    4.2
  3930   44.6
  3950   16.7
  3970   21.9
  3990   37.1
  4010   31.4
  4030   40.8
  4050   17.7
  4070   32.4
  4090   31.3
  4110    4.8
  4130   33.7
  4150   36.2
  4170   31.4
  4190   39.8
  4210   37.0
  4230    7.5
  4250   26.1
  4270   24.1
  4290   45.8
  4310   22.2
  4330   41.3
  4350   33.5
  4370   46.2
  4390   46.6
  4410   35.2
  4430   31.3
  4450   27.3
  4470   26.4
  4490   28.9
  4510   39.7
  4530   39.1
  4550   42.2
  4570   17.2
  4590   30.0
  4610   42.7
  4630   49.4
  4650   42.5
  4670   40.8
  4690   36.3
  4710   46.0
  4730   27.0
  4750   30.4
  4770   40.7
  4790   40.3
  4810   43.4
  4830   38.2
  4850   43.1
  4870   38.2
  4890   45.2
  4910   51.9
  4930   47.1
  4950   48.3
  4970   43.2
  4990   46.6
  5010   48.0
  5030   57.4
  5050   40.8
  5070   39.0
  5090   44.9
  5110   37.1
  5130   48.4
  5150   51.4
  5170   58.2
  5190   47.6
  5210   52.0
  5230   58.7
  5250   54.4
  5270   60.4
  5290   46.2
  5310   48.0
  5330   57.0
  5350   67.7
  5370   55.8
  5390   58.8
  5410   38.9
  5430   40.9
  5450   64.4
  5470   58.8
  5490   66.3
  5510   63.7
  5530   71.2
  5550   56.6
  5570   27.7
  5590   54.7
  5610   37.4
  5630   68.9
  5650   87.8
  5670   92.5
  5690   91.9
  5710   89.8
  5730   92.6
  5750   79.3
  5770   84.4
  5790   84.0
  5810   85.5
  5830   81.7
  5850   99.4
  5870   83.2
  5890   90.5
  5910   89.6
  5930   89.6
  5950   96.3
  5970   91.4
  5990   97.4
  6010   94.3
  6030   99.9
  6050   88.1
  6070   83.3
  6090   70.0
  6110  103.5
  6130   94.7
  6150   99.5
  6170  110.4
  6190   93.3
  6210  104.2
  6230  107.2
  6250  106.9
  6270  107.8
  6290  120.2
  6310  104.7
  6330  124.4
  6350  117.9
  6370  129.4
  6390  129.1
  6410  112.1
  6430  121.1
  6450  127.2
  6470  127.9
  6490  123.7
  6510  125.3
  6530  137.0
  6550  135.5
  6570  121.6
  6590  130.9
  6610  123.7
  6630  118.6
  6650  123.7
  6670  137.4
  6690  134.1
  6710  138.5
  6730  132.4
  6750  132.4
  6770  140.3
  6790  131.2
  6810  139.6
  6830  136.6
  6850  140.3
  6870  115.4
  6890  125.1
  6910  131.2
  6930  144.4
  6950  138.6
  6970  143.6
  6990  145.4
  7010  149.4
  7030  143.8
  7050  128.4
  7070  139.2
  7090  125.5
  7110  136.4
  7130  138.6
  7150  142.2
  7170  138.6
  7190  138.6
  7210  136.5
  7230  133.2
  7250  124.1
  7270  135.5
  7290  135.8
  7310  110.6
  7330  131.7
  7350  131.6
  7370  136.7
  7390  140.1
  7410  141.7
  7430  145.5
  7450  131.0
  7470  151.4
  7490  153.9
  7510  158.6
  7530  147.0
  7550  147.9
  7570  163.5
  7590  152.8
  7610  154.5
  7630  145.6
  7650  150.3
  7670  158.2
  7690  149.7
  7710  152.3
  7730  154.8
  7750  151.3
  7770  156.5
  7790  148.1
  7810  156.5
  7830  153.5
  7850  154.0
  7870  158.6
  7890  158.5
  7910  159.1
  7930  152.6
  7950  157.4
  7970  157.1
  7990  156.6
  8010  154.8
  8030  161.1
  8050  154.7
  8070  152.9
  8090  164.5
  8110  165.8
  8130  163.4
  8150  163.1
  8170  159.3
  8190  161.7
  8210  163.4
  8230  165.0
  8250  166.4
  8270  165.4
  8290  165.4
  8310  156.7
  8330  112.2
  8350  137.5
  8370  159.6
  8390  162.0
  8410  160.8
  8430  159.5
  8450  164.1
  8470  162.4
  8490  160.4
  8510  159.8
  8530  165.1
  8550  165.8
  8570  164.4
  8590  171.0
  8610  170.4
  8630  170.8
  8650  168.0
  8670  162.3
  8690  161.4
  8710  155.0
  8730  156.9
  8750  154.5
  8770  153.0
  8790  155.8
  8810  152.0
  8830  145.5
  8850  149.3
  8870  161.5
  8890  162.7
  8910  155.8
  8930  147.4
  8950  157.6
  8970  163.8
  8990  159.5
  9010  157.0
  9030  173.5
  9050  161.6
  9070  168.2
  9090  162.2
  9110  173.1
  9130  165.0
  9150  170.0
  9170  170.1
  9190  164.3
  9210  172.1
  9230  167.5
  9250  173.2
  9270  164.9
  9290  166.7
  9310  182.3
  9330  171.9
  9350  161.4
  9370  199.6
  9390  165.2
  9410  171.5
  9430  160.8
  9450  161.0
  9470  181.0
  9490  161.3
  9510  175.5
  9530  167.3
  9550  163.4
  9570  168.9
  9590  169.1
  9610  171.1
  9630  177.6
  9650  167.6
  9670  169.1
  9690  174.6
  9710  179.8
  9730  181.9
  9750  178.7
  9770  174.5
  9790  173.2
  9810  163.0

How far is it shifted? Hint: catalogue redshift 0.414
